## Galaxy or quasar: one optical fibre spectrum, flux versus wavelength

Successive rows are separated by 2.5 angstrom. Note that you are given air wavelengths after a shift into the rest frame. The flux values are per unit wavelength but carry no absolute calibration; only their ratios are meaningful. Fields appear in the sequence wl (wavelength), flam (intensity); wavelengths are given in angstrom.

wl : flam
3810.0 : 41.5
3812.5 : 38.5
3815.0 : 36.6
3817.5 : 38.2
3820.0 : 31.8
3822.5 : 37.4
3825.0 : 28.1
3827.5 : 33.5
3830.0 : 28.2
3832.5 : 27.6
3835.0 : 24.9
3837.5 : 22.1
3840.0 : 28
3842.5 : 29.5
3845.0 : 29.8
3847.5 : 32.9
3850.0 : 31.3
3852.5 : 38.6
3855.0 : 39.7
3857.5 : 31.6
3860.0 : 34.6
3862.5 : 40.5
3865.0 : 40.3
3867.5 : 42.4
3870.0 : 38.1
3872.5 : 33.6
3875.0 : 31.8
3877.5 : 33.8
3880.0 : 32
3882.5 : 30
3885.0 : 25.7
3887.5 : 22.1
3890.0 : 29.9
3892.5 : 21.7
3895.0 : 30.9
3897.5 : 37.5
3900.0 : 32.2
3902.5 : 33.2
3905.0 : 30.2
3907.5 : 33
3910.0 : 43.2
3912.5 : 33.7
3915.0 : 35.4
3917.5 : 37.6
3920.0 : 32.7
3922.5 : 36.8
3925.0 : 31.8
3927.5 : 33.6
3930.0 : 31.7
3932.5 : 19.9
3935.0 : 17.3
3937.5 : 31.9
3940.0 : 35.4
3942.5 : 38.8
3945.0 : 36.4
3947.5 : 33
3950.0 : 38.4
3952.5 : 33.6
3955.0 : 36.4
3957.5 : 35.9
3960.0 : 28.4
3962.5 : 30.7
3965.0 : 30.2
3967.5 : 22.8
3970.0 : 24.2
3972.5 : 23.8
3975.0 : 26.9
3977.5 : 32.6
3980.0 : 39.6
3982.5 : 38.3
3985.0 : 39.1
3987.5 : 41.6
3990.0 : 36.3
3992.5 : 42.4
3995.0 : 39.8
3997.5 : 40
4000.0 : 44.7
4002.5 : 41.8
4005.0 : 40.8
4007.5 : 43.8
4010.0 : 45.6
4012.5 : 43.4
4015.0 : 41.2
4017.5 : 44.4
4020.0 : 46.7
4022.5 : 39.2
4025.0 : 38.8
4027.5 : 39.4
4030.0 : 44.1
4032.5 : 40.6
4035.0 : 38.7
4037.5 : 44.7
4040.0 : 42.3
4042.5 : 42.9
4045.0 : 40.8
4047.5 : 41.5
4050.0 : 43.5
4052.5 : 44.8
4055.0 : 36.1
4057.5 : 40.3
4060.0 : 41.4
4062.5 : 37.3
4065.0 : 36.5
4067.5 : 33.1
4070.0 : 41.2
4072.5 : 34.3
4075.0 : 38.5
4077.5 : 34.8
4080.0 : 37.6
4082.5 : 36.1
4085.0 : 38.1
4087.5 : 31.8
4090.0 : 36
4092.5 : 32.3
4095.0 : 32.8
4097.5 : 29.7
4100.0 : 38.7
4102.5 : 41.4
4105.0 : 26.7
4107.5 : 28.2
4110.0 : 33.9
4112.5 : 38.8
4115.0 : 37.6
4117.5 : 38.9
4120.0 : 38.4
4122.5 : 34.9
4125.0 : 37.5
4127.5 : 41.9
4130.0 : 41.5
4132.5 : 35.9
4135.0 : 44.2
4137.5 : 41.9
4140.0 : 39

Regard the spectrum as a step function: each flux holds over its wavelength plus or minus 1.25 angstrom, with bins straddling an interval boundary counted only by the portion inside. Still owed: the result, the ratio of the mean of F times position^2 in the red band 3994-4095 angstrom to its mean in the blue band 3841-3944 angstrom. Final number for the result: 1.31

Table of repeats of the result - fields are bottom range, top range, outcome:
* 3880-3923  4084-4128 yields 1.22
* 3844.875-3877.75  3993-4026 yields 1.27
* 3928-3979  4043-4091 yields 1.32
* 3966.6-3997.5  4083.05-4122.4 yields 1.08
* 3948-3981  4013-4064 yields 1.39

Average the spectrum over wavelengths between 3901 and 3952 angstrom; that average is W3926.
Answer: 33.2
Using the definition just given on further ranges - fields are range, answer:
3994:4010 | 42.1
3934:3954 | 33.3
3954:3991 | 32.4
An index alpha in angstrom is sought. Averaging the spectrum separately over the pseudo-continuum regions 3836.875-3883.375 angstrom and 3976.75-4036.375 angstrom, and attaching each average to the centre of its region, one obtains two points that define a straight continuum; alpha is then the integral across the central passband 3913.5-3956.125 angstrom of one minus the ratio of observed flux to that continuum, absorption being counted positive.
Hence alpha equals 5.2 angstrom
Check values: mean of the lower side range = 33.9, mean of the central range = 33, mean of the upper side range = 41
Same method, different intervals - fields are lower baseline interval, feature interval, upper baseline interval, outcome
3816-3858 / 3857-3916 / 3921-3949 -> -3.3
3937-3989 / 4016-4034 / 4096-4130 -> -3.9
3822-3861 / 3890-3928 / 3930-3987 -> -2.5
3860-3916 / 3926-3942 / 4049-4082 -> 2.7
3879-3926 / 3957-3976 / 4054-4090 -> 3.5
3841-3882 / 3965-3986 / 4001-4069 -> 4.5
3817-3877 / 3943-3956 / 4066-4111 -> -0.8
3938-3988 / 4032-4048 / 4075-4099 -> -3.6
